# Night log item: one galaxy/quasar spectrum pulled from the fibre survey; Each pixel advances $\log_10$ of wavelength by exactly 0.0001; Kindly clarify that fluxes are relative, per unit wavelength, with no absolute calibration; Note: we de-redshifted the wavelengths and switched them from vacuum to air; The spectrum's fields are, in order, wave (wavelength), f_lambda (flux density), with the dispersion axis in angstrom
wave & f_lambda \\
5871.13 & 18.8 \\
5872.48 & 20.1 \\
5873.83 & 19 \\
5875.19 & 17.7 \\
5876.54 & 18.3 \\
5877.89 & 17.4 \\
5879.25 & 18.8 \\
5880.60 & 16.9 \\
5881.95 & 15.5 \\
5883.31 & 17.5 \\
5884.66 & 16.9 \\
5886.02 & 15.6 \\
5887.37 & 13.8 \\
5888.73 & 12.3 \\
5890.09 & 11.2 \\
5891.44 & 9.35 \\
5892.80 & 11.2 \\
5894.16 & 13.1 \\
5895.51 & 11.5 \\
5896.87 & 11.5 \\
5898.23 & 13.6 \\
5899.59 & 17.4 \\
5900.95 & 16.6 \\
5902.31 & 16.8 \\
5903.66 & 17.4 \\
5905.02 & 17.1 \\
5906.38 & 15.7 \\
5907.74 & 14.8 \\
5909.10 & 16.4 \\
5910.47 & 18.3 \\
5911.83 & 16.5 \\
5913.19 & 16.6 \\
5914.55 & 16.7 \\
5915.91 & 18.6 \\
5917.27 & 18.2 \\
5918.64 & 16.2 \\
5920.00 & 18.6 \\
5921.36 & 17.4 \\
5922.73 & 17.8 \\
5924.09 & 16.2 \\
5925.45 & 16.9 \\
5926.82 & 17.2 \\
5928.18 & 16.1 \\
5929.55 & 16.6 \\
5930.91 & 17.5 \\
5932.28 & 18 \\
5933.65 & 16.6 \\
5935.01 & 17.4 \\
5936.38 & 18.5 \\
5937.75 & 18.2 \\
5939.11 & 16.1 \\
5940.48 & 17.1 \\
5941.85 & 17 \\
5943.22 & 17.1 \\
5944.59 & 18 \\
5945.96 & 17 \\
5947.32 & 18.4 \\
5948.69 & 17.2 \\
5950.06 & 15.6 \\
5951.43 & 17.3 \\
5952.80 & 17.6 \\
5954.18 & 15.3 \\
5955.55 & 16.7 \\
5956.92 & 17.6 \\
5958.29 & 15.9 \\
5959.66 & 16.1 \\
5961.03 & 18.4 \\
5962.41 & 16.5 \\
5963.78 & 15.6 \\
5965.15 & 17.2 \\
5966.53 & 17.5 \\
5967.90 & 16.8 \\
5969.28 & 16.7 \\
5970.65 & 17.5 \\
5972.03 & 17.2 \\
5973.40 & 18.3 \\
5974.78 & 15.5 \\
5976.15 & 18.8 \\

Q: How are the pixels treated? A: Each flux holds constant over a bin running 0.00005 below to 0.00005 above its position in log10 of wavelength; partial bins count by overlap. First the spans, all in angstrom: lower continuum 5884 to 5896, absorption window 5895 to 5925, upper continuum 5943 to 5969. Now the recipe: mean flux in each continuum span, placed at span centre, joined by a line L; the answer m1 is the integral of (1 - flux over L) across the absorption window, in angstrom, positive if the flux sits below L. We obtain -5.0 angstrom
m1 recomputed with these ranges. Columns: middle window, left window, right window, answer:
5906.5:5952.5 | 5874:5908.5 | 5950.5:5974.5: -3.0 angstrom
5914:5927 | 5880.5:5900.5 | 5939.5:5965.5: -1.8 angstrom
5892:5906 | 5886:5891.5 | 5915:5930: -0.6 angstrom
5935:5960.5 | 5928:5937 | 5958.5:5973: 0.1 angstrom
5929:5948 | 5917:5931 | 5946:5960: -0.5 angstrom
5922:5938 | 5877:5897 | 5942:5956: -1.0 angstrom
